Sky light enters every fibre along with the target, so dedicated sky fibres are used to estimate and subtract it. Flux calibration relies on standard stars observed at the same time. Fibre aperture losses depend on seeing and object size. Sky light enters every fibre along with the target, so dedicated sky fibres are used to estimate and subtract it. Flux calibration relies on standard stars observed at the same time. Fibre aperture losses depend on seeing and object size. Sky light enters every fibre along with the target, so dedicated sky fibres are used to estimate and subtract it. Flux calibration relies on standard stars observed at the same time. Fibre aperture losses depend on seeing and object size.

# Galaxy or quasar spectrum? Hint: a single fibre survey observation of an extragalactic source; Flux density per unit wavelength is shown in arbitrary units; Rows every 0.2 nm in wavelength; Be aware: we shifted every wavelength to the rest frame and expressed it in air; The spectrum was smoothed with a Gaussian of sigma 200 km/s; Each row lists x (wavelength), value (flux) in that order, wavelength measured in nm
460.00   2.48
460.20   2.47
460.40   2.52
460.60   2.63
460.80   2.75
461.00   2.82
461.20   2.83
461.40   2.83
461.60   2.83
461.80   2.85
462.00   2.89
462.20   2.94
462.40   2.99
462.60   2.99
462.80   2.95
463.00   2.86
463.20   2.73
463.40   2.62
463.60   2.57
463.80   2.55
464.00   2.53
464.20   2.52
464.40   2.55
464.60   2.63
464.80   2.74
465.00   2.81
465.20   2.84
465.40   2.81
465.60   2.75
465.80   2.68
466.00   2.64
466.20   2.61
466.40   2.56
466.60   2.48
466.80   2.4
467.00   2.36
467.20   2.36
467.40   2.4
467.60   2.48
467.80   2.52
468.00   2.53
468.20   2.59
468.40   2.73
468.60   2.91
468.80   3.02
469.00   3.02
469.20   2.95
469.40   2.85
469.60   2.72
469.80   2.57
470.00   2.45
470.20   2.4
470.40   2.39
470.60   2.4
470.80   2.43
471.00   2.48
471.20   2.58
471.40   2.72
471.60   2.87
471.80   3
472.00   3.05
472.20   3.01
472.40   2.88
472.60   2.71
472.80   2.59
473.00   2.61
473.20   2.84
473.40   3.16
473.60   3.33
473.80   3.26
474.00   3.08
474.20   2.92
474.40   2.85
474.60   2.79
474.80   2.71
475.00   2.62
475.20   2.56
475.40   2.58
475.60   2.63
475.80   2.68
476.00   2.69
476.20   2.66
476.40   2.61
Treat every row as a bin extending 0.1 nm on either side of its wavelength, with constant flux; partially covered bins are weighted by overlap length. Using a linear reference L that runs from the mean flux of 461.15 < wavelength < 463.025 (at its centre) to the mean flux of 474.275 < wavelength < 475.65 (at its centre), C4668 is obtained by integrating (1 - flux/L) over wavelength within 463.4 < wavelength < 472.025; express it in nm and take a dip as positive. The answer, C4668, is 0.52 nm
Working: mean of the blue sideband 2.9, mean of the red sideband 2.68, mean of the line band 2.63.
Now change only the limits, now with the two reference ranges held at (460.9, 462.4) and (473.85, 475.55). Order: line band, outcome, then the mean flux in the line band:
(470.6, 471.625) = 0.08 nm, 2.58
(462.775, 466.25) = 0.20 nm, 2.68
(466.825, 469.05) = 0.16 nm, 2.61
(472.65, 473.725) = -0.05 nm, 2.91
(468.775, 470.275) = 0.04 nm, 2.74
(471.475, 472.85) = -0.04 nm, 2.88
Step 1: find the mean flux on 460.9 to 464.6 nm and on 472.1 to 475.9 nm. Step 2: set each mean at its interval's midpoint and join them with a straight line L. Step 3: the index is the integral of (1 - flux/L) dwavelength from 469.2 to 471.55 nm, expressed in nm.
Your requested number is 0.20 nm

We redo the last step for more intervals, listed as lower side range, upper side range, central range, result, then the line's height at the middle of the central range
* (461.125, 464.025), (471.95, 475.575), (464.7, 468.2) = 0.29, 2.82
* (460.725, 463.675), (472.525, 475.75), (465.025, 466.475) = 0.06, 2.83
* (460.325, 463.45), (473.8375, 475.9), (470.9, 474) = -0.12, 2.77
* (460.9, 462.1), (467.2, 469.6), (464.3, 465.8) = 0.02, 2.77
